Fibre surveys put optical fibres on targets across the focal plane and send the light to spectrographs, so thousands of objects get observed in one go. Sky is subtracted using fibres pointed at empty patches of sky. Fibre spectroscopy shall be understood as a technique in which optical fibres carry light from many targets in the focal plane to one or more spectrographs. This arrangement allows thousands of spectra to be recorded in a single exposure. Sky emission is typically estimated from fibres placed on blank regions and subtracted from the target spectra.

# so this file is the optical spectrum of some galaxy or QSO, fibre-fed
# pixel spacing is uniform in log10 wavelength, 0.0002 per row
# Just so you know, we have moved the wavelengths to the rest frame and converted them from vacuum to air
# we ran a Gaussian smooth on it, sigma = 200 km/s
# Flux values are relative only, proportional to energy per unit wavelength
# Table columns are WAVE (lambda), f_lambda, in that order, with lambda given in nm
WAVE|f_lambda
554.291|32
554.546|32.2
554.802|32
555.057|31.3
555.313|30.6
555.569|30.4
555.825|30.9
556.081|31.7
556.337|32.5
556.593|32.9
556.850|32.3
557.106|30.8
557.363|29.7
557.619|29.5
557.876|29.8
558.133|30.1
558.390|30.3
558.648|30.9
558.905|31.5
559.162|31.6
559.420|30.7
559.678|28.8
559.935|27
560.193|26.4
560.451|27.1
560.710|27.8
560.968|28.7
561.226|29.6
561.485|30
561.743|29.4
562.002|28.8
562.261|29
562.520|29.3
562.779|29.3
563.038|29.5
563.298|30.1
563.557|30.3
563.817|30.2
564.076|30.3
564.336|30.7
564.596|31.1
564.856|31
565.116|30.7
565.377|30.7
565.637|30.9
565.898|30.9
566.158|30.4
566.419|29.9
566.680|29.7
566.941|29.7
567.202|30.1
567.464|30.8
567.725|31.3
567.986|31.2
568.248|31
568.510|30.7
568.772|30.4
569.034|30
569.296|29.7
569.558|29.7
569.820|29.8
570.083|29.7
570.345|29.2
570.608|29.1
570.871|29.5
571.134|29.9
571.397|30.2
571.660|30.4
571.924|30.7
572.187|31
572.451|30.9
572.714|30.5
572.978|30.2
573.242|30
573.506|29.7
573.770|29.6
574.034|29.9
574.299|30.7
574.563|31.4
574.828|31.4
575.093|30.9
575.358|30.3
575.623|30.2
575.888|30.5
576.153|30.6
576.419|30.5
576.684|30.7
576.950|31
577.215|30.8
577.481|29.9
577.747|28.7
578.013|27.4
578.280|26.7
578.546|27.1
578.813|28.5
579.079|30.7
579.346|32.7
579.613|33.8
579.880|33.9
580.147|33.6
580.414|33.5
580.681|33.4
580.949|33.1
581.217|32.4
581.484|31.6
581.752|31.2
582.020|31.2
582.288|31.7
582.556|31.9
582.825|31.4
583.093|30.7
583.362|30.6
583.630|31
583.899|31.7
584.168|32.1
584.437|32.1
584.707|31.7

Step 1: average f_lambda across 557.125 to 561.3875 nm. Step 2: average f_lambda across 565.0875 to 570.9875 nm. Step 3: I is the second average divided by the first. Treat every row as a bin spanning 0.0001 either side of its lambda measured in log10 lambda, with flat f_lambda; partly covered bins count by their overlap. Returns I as 1.0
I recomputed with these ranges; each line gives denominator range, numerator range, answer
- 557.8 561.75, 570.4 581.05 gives 1.04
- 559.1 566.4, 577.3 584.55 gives 1.05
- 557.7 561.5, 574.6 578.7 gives 1.02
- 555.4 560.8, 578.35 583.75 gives 1.05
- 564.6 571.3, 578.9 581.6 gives 1.08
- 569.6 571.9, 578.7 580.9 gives 1.09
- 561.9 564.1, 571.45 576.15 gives 1.03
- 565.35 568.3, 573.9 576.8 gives 1.00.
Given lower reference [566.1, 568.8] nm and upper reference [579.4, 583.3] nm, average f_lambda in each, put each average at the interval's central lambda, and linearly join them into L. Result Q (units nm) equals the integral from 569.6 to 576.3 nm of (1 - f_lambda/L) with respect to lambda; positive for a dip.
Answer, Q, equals 0.21 nm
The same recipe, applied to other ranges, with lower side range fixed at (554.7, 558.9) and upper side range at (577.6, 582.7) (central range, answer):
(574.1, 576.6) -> 0.04 nm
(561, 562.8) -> 0.10 nm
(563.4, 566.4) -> 0.04 nm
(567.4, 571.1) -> 0.12 nm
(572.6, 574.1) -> 0.06 nm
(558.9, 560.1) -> 0.05 nm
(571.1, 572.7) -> 0.03 nm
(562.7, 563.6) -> 0.04 nm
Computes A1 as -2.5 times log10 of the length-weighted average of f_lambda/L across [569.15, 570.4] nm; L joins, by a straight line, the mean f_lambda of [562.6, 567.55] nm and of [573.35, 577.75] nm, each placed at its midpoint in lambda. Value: 0.03 mag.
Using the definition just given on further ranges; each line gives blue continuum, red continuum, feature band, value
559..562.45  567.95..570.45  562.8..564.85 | -0.036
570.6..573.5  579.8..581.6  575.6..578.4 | 0.075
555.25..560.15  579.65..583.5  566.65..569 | 0.025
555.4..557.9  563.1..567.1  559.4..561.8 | 0.086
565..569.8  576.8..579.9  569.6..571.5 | 0.024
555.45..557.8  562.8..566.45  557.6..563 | 0.055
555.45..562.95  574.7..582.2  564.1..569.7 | -0.007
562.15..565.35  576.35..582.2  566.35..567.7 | 0.007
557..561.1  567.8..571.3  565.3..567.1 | -0.018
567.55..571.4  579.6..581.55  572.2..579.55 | 0.062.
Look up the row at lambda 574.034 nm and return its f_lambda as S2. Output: 29.9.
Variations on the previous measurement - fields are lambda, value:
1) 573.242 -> 30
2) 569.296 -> 29.7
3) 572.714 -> 30.5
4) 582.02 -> 31.2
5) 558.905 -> 31.5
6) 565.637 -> 30.9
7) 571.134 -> 29.9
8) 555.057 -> 31.3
